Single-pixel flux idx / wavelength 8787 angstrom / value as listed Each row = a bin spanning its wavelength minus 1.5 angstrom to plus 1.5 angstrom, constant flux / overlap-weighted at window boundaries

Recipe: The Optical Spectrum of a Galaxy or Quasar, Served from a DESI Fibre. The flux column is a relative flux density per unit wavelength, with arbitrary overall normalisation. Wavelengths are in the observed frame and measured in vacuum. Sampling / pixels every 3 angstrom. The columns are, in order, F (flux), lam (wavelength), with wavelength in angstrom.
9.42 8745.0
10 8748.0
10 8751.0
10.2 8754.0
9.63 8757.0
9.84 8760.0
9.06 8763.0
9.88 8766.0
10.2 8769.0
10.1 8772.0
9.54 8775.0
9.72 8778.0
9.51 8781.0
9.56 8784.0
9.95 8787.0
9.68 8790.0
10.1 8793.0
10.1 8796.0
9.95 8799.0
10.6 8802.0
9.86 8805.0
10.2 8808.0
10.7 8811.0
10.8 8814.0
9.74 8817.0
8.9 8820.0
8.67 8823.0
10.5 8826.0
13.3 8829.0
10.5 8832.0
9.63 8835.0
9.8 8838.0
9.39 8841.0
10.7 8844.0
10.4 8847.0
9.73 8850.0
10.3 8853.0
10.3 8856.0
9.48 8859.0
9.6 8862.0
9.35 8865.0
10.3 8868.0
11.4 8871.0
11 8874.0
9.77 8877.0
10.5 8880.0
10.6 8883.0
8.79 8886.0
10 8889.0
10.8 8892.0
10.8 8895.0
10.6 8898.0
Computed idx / 9.95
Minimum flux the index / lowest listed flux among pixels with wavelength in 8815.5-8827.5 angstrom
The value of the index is 8.67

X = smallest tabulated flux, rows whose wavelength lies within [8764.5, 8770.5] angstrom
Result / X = 9.88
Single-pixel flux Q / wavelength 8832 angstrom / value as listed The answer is 10.5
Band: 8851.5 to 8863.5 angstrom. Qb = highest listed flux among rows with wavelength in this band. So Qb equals 10.3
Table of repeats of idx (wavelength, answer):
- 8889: 10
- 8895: 10.8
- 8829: 13.3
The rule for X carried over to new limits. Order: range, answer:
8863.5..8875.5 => 9.35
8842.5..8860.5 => 9.48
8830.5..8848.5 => 9.39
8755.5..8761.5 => 9.63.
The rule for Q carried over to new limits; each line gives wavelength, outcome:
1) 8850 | 9.73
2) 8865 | 9.35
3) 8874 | 11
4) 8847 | 10.4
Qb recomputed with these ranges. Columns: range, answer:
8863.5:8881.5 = 11.4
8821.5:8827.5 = 10.5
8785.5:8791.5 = 9.95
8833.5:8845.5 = 10.7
